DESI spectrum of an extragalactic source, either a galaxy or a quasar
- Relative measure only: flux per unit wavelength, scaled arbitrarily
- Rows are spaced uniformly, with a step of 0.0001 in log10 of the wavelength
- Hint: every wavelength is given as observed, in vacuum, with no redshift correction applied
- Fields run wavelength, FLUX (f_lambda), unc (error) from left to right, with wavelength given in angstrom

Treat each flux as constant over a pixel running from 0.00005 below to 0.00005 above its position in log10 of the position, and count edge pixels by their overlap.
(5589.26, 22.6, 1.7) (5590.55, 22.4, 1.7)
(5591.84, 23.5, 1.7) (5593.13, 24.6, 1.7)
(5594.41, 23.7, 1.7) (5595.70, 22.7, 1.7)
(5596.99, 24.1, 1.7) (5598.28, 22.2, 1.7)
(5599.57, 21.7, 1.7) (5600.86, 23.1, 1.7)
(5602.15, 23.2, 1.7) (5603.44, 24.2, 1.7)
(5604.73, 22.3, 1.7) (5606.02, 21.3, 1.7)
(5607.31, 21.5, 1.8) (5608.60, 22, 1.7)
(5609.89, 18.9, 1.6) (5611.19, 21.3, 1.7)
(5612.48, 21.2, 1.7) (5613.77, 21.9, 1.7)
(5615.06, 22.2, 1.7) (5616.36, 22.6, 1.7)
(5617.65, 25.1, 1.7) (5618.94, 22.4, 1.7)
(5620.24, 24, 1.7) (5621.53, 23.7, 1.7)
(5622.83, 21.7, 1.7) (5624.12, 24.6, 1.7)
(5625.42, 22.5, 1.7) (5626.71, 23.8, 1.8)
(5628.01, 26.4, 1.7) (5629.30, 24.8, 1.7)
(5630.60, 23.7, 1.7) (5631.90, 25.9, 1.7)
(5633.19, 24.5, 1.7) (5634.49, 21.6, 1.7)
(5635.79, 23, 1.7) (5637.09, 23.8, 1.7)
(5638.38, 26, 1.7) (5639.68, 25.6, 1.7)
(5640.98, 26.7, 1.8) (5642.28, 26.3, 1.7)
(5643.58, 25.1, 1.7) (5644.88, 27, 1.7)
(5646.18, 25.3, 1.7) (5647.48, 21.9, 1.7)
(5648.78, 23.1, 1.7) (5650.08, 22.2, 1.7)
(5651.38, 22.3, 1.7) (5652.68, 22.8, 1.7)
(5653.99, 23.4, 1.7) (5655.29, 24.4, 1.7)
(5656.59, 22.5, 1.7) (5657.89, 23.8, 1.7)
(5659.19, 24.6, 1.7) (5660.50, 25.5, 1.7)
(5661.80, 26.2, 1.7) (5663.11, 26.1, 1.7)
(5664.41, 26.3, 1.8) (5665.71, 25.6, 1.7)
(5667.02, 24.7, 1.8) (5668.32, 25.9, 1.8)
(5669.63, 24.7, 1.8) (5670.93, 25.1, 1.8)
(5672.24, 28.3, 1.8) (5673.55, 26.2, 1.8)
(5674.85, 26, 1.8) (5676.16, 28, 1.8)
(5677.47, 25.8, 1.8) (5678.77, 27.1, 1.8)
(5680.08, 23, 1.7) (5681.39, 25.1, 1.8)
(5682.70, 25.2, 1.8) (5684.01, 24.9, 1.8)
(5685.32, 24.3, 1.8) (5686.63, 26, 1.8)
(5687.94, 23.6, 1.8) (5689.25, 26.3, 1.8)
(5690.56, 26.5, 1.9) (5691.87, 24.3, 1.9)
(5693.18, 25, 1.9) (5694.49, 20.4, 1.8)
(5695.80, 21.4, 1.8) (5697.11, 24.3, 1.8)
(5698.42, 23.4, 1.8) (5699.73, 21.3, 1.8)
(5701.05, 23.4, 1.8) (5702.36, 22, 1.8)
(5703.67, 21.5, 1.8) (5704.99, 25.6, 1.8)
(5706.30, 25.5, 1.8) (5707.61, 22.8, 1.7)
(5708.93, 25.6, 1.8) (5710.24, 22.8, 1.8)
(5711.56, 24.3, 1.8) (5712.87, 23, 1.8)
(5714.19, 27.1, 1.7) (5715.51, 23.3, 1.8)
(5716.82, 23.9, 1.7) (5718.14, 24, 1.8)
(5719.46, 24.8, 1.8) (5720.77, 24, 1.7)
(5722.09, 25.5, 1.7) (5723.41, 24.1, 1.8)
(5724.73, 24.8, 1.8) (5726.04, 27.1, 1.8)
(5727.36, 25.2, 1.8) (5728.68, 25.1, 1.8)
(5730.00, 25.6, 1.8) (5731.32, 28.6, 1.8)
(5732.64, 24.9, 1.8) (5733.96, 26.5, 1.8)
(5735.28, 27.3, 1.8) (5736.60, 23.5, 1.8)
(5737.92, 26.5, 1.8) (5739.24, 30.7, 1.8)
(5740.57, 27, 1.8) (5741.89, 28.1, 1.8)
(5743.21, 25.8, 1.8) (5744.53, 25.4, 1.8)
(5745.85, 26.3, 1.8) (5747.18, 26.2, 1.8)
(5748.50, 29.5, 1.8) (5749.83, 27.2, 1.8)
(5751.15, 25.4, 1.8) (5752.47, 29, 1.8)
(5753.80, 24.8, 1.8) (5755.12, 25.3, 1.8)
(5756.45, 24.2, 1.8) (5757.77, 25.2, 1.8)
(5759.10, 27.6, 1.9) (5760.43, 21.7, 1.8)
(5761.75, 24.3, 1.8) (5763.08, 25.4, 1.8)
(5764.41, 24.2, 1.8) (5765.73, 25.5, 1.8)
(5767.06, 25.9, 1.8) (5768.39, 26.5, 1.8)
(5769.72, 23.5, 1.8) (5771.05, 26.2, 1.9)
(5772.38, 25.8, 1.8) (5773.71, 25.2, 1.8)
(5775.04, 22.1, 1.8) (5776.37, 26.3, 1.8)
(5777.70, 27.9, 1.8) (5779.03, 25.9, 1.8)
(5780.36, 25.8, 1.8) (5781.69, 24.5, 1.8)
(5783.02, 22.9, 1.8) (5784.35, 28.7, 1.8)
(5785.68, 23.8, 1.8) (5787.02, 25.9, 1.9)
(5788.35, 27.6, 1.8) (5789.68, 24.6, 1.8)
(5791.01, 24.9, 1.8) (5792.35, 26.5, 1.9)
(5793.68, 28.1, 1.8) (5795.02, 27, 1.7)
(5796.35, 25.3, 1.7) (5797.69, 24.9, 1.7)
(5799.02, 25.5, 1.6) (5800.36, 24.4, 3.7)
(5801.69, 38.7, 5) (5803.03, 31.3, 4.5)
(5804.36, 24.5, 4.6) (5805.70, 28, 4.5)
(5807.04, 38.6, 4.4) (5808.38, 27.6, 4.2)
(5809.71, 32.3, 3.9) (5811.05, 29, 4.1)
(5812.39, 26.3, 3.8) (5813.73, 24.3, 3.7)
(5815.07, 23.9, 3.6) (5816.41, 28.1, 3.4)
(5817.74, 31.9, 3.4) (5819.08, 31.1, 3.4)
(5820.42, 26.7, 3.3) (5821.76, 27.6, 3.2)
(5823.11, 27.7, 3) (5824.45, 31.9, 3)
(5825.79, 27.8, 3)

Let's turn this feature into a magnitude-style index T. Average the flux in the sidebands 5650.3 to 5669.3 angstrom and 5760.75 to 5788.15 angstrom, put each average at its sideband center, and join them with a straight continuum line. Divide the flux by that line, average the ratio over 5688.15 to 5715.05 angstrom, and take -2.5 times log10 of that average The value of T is 0.04 mag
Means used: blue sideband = 24.5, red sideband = 25.3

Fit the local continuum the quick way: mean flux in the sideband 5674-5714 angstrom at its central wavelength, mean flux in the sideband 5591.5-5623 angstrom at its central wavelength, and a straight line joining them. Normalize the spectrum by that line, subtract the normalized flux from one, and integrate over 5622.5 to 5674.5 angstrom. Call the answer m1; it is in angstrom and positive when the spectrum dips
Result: -2.66 angstrom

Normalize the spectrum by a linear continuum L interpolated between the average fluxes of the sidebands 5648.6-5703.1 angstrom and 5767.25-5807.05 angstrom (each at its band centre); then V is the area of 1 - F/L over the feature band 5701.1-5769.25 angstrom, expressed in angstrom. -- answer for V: 0.5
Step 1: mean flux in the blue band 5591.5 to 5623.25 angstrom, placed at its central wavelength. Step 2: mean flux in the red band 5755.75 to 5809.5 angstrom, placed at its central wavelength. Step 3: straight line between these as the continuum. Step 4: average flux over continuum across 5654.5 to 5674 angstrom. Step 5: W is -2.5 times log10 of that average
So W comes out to -0.066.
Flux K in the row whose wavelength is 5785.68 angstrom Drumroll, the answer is 23.8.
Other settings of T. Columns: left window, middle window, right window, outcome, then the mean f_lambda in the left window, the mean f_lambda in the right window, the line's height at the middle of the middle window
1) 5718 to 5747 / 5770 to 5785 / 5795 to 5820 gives 0.083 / 26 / 28.6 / 27.6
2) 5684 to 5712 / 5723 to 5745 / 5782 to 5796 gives -0.068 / 23.8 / 26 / 24.7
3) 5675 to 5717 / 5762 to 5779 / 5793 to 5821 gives 0.072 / 24.3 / 28.5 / 27.1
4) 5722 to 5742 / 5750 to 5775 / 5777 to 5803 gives 0.049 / 26.3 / 26.6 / 26.4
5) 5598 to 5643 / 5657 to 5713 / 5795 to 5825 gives 0.017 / 23.3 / 28.6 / 25.1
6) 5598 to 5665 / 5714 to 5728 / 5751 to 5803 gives 0.009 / 23.6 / 25.9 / 25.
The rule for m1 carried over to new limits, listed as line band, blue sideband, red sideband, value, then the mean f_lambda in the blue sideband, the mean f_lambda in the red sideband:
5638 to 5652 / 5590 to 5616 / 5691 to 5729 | -1.0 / 22.4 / 24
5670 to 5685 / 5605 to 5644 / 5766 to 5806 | -0.9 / 23.5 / 26.2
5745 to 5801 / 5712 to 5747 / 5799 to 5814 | 4.3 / 25.7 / 29.5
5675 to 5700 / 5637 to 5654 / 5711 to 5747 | 0.5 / 24.4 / 25.7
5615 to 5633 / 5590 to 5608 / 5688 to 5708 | -0.6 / 22.9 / 23.6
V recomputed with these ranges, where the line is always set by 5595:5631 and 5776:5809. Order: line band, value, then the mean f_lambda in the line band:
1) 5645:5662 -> 0.05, 23.7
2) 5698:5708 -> 0.73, 23.2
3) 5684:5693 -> -0.18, 25.1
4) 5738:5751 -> -0.61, 27.2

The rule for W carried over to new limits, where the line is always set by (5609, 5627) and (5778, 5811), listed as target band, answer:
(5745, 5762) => 0.01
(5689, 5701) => 0.05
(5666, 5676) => -0.08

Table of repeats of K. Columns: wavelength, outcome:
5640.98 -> 26.7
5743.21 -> 25.8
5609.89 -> 18.9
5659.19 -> 24.6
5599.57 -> 21.7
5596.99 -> 24.1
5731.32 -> 28.6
